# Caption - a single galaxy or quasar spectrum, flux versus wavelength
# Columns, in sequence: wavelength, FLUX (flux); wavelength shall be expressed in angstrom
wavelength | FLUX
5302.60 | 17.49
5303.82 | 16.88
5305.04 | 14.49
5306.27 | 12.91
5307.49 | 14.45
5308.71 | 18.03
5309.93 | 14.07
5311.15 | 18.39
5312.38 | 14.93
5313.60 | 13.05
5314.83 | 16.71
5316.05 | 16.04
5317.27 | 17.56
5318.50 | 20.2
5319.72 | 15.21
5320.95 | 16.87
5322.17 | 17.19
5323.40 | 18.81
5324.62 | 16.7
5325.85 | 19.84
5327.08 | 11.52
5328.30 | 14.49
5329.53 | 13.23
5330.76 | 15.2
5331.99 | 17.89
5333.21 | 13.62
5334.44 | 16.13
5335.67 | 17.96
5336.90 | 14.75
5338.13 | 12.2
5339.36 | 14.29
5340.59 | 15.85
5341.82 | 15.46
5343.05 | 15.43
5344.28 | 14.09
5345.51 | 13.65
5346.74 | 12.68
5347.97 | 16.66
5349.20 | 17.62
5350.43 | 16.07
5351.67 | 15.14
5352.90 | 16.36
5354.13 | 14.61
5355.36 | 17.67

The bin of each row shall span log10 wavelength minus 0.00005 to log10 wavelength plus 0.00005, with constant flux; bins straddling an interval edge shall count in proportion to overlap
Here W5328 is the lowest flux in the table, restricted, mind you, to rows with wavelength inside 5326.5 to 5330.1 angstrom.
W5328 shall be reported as 11.52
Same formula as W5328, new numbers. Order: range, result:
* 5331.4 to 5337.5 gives 13.62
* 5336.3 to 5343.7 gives 12.2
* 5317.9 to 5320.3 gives 15.21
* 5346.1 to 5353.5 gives 12.68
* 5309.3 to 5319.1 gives 13.05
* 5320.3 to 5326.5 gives 16.7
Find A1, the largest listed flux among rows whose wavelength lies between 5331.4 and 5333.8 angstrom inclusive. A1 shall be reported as 17.89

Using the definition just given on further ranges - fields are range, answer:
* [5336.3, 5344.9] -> 15.85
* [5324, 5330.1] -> 19.84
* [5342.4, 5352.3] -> 17.62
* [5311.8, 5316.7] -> 16.71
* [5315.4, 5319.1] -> 20.2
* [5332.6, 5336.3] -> 17.96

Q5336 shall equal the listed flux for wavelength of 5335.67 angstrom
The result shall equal 17.96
